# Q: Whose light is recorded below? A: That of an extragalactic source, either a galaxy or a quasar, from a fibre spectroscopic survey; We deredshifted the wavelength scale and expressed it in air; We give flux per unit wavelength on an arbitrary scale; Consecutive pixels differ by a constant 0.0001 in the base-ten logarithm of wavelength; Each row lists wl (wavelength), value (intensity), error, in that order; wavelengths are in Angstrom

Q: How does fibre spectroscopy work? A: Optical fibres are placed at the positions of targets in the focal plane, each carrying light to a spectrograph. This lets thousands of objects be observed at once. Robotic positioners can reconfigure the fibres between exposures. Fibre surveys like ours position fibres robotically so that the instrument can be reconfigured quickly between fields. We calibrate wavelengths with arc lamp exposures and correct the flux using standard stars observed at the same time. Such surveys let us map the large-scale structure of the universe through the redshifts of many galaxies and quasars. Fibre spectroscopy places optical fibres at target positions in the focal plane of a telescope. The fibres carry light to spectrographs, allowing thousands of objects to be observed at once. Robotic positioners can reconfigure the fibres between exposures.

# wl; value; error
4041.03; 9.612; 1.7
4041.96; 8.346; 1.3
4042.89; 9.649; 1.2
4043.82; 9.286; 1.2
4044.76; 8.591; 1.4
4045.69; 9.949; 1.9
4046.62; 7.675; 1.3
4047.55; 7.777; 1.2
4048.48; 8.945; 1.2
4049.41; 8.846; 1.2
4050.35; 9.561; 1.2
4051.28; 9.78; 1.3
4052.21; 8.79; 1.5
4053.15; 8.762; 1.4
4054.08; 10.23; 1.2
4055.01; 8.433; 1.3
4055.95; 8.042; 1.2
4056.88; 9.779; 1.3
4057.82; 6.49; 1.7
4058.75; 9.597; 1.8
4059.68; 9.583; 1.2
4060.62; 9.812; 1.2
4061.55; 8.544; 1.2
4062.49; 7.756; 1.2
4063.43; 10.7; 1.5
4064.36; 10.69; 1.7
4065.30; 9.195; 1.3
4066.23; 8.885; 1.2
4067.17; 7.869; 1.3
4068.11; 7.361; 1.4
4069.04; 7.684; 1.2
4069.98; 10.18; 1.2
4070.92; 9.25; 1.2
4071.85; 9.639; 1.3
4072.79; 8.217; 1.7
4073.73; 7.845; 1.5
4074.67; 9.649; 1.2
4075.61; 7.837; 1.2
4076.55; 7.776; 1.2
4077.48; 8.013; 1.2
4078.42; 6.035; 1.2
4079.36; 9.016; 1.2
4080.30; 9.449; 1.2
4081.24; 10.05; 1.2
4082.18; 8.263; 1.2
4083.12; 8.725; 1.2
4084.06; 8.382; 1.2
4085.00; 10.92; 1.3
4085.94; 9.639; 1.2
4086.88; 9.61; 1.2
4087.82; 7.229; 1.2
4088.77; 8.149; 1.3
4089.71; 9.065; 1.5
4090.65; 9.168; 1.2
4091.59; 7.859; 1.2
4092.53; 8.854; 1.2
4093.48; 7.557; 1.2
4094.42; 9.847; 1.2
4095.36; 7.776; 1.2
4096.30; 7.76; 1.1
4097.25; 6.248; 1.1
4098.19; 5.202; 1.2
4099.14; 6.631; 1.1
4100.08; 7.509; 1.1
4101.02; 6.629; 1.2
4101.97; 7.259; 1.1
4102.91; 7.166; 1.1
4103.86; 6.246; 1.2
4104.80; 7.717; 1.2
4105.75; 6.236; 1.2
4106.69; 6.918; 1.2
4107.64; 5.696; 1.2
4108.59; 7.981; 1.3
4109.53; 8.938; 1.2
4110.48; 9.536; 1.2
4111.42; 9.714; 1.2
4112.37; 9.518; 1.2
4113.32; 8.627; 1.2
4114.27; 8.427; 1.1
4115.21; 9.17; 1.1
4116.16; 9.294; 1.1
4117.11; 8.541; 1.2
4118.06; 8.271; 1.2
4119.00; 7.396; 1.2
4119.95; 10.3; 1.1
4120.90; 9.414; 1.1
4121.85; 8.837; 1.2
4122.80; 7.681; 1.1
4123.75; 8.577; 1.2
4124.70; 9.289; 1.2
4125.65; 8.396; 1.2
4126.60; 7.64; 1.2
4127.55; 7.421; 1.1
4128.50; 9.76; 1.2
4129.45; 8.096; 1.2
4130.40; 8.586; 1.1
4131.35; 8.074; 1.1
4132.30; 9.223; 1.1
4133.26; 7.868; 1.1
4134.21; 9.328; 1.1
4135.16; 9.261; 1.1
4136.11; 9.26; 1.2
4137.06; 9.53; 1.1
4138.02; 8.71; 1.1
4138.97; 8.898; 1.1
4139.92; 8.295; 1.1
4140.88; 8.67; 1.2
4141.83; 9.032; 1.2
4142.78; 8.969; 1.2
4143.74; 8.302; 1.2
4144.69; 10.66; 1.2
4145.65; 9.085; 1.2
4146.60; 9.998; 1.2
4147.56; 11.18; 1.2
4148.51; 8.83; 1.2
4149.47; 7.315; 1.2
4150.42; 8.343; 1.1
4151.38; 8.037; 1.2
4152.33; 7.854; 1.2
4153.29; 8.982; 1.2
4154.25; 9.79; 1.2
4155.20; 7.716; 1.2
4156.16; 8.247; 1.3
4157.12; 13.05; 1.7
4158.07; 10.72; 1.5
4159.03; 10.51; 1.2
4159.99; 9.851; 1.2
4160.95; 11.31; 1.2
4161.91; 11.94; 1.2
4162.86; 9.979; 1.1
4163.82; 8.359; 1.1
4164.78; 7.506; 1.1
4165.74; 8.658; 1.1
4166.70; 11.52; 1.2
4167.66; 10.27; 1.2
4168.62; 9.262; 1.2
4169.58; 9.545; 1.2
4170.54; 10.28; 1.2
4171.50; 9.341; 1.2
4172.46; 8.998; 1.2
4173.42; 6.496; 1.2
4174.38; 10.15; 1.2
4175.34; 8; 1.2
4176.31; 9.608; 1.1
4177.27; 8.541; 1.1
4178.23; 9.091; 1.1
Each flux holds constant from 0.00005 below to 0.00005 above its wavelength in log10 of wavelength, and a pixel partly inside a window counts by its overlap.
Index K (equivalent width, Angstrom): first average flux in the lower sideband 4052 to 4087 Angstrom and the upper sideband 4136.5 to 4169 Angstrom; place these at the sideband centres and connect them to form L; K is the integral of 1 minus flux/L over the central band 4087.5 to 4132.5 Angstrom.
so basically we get 5.0 Angstrom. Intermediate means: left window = 8.85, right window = 9.39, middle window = 8.11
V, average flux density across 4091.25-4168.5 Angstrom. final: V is 8.67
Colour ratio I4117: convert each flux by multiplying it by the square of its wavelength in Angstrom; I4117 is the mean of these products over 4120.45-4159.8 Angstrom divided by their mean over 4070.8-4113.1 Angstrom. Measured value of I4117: 1.1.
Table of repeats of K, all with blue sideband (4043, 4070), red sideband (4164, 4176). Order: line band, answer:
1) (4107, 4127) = 0.92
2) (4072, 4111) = 4.14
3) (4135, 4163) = -0.92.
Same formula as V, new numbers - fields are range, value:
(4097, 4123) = 7.92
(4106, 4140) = 8.61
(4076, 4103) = 8.14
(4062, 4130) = 8.36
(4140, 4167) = 9.41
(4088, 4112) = 7.67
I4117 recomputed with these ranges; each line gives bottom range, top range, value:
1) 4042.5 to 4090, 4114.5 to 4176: 1.07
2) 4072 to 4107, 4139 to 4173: 1.21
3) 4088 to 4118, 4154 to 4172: 1.29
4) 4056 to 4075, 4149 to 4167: 1.11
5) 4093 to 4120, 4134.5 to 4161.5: 1.21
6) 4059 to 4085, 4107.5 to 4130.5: 1.01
